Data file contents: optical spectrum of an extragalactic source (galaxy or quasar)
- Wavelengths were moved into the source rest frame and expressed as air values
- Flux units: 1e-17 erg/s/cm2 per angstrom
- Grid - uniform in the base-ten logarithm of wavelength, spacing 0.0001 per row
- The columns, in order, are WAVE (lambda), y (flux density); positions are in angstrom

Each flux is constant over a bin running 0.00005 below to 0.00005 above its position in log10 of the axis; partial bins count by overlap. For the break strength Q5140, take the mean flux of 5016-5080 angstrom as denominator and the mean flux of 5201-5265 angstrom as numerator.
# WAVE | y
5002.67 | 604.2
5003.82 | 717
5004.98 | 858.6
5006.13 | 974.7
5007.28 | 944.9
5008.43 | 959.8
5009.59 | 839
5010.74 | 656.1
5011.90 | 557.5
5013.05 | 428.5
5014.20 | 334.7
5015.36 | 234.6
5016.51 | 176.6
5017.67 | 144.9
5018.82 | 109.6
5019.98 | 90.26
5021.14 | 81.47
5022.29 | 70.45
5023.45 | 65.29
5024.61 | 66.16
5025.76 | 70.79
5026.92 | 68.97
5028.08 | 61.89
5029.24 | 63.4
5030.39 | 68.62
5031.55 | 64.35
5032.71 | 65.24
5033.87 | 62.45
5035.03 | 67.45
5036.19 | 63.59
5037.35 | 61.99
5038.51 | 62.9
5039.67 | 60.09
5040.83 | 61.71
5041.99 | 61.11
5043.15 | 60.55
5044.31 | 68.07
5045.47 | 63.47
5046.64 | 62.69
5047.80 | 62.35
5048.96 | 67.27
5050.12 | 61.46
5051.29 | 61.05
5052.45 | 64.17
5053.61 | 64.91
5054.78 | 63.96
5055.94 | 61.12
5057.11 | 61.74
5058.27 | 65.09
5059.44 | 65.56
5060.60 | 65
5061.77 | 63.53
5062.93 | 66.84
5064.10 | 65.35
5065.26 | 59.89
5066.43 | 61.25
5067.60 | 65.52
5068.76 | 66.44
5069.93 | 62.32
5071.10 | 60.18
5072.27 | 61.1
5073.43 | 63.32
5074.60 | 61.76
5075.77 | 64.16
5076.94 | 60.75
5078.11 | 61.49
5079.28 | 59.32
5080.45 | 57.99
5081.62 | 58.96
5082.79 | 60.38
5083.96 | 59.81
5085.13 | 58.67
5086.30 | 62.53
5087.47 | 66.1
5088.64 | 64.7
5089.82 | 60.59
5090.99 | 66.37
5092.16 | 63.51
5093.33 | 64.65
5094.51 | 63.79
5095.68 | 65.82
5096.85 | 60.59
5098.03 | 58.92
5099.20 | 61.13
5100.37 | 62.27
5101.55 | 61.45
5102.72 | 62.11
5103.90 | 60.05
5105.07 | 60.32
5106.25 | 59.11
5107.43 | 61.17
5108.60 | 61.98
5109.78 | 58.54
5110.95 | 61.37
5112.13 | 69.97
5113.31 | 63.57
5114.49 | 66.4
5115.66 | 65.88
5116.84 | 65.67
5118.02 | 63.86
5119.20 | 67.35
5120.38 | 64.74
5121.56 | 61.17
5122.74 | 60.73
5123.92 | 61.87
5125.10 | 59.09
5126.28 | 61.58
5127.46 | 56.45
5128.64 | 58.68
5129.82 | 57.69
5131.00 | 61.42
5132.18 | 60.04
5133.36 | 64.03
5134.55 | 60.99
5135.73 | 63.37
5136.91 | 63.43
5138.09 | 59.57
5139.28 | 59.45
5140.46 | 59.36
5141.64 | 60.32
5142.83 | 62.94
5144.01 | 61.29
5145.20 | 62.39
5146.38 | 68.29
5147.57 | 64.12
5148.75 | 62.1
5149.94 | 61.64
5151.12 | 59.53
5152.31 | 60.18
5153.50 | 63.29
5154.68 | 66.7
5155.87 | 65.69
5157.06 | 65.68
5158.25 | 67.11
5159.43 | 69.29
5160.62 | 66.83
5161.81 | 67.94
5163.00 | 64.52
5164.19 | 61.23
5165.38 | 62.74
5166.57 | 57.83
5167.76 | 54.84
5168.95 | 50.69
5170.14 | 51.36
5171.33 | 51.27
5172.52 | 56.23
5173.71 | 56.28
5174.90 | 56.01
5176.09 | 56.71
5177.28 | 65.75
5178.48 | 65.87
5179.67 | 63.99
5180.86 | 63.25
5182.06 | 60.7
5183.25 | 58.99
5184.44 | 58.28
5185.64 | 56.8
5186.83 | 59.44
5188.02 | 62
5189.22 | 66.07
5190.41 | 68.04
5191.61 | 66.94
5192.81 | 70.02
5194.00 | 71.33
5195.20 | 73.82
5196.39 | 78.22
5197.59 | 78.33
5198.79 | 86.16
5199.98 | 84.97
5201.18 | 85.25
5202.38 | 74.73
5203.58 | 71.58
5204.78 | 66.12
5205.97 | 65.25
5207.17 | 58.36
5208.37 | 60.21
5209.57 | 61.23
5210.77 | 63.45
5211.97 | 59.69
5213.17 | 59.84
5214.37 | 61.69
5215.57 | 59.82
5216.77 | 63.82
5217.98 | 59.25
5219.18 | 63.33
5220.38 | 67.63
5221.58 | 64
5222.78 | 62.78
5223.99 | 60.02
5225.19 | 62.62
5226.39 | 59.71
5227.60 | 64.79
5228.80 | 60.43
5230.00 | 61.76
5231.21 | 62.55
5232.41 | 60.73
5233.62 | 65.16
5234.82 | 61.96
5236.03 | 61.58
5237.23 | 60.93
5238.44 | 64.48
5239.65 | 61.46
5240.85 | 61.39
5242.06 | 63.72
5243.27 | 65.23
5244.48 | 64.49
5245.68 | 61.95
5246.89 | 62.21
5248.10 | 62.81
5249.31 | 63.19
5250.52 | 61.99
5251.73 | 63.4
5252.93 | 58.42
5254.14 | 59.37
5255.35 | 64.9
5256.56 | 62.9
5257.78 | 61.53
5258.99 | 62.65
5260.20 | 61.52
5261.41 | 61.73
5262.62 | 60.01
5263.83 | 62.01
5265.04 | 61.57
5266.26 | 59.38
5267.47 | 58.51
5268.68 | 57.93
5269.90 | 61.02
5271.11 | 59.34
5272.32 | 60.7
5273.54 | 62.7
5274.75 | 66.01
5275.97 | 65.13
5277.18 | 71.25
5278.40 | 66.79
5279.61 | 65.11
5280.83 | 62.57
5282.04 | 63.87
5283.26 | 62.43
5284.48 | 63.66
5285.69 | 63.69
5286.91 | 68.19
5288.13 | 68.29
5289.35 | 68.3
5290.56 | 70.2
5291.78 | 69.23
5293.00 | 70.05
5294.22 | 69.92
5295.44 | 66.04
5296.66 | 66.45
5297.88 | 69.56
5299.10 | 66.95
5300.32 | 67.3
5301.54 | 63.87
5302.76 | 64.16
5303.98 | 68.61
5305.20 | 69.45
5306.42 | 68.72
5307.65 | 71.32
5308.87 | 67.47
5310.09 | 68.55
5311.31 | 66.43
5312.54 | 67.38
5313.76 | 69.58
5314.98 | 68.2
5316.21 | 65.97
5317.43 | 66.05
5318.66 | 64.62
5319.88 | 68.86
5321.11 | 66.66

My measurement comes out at 0.9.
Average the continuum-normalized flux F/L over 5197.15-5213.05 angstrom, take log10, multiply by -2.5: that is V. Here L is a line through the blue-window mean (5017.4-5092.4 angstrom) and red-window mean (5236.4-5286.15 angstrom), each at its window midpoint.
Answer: -0.11 mag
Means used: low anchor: 65.7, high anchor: 62.5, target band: 70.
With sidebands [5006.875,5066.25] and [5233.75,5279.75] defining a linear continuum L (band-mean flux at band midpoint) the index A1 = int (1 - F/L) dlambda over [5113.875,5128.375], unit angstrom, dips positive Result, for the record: 6.8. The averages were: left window 153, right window 62.4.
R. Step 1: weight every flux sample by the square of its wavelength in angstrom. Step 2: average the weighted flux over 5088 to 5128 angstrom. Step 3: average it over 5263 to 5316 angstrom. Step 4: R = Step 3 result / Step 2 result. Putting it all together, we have 1.13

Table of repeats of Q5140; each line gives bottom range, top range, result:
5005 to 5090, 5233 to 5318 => 0.44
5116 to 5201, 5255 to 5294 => 1.01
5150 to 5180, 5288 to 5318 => 1.11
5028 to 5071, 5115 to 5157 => 0.98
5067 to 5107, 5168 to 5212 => 1.05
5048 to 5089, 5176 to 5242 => 1.04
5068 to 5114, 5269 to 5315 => 1.07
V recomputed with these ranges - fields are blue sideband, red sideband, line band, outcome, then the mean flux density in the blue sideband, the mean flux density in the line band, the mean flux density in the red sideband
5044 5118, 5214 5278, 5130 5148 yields 0.011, 62.8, 61.9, 62.3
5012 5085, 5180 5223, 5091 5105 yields 0.247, 83.9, 62.3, 66.4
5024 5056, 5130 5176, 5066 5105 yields 0.015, 64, 62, 61.2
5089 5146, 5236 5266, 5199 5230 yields -0.049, 62.1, 65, 62.2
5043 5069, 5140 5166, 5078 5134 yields 0.032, 63.8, 62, 63.8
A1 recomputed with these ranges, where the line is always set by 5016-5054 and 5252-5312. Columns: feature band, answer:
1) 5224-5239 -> 0.97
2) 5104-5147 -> 4.79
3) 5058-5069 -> 1.14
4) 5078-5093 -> 2.00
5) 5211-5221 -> 0.74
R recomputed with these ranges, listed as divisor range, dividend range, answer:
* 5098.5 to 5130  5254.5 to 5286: 1.07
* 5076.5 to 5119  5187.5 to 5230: 1.12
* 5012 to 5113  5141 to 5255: 0.86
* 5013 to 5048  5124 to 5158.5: 0.68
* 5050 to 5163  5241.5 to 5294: 1.08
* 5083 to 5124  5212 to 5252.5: 1.05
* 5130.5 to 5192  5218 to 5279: 1.05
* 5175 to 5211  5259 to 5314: 1.01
